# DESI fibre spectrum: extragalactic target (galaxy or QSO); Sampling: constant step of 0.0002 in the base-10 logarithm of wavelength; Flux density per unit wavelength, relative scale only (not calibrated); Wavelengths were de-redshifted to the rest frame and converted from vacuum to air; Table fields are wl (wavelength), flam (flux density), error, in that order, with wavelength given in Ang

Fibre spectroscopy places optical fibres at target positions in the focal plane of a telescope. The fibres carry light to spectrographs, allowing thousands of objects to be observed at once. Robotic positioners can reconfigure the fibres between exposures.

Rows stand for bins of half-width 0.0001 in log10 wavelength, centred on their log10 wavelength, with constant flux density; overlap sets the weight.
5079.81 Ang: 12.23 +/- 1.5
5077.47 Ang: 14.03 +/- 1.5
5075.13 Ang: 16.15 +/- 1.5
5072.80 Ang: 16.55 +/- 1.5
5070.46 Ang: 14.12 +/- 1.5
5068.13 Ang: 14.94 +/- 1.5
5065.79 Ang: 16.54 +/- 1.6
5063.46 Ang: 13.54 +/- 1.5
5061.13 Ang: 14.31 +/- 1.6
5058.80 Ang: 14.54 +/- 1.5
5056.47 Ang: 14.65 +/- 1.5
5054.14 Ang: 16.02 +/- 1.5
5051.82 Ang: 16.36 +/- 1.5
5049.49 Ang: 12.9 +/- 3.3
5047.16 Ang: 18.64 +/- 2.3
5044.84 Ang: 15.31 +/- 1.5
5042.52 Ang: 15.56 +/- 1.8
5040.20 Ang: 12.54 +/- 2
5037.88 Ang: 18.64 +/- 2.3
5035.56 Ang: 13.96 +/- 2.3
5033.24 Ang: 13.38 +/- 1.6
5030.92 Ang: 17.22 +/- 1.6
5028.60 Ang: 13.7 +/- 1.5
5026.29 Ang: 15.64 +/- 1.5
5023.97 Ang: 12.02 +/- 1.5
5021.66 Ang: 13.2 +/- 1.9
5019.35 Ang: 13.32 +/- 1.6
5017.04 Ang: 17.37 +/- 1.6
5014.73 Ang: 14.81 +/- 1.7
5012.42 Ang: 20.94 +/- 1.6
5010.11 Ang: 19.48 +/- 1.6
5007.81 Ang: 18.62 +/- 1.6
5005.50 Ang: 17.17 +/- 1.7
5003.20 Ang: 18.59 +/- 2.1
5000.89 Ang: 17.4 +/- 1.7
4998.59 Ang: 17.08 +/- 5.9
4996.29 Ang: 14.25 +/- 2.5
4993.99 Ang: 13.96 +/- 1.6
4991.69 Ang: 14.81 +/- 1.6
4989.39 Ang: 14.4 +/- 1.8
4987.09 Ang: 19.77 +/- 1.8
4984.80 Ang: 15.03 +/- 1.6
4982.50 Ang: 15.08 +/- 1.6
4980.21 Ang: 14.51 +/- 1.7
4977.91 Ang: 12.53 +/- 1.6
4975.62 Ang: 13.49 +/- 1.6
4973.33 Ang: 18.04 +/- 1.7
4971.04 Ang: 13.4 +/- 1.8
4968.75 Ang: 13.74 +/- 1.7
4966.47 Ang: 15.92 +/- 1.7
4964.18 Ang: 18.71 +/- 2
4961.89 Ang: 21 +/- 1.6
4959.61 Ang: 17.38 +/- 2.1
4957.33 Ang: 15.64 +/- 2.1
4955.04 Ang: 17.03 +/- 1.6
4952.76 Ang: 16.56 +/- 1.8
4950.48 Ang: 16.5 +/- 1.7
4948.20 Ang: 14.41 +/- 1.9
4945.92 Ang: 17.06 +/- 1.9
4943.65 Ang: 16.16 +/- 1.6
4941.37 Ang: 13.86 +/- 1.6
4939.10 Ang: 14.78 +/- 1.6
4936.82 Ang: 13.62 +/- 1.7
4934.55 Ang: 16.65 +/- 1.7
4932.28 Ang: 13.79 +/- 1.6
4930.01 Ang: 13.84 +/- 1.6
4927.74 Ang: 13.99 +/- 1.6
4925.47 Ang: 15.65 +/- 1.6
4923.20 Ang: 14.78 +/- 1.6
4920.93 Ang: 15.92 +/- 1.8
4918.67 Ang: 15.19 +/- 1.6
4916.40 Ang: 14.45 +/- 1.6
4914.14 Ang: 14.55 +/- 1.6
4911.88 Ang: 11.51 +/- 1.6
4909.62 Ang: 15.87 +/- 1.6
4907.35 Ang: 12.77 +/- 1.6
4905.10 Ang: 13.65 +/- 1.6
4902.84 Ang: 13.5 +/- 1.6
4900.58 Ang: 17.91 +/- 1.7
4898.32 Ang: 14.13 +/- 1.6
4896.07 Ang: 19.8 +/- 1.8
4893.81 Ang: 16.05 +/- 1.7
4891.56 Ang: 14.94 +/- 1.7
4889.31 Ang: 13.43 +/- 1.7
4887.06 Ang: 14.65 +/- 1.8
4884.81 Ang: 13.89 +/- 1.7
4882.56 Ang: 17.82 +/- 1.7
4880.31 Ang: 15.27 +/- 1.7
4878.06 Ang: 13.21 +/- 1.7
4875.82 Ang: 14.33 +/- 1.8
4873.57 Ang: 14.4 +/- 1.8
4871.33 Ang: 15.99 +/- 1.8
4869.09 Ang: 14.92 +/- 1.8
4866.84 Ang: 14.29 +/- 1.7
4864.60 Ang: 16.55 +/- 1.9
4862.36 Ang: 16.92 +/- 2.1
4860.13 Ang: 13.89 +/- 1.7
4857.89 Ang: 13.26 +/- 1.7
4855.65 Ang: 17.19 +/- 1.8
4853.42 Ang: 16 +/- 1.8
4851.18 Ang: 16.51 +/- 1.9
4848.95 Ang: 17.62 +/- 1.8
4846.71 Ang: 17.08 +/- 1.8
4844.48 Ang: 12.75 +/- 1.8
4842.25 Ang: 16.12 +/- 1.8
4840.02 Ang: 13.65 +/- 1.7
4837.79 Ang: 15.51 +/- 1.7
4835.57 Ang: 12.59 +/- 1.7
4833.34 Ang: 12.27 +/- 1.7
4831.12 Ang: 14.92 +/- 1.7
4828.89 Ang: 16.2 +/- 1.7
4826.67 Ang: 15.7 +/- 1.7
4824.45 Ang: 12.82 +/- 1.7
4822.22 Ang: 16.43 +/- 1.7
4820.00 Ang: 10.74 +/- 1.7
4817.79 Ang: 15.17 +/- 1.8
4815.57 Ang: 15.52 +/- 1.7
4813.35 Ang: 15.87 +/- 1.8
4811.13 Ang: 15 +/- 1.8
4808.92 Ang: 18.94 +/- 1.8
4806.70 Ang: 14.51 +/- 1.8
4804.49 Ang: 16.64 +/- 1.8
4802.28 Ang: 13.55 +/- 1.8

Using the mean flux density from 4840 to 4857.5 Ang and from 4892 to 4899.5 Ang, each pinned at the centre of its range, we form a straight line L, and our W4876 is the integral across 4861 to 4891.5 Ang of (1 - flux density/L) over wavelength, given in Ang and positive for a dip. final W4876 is 2.3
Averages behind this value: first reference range 15.9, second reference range 16.5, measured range 15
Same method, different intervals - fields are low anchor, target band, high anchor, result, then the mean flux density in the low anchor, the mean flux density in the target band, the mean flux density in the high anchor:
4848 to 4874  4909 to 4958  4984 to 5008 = 3.0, 15.7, 15.1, 16.4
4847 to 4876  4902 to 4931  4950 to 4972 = 3.4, 15.6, 14.3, 16.6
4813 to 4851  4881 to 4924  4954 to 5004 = 1.0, 14.8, 15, 16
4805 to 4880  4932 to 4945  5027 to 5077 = 0.2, 15.1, 14.9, 15.2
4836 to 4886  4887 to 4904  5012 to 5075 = -0.4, 15.3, 15.6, 15.2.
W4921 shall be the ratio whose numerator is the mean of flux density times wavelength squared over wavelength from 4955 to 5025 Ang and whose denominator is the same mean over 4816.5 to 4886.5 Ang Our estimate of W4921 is 1.1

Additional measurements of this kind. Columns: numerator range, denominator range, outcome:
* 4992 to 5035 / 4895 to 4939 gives 1.12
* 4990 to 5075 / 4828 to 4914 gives 1.11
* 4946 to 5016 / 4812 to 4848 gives 1.19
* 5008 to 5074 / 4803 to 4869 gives 1.10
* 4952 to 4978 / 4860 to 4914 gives 1.12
